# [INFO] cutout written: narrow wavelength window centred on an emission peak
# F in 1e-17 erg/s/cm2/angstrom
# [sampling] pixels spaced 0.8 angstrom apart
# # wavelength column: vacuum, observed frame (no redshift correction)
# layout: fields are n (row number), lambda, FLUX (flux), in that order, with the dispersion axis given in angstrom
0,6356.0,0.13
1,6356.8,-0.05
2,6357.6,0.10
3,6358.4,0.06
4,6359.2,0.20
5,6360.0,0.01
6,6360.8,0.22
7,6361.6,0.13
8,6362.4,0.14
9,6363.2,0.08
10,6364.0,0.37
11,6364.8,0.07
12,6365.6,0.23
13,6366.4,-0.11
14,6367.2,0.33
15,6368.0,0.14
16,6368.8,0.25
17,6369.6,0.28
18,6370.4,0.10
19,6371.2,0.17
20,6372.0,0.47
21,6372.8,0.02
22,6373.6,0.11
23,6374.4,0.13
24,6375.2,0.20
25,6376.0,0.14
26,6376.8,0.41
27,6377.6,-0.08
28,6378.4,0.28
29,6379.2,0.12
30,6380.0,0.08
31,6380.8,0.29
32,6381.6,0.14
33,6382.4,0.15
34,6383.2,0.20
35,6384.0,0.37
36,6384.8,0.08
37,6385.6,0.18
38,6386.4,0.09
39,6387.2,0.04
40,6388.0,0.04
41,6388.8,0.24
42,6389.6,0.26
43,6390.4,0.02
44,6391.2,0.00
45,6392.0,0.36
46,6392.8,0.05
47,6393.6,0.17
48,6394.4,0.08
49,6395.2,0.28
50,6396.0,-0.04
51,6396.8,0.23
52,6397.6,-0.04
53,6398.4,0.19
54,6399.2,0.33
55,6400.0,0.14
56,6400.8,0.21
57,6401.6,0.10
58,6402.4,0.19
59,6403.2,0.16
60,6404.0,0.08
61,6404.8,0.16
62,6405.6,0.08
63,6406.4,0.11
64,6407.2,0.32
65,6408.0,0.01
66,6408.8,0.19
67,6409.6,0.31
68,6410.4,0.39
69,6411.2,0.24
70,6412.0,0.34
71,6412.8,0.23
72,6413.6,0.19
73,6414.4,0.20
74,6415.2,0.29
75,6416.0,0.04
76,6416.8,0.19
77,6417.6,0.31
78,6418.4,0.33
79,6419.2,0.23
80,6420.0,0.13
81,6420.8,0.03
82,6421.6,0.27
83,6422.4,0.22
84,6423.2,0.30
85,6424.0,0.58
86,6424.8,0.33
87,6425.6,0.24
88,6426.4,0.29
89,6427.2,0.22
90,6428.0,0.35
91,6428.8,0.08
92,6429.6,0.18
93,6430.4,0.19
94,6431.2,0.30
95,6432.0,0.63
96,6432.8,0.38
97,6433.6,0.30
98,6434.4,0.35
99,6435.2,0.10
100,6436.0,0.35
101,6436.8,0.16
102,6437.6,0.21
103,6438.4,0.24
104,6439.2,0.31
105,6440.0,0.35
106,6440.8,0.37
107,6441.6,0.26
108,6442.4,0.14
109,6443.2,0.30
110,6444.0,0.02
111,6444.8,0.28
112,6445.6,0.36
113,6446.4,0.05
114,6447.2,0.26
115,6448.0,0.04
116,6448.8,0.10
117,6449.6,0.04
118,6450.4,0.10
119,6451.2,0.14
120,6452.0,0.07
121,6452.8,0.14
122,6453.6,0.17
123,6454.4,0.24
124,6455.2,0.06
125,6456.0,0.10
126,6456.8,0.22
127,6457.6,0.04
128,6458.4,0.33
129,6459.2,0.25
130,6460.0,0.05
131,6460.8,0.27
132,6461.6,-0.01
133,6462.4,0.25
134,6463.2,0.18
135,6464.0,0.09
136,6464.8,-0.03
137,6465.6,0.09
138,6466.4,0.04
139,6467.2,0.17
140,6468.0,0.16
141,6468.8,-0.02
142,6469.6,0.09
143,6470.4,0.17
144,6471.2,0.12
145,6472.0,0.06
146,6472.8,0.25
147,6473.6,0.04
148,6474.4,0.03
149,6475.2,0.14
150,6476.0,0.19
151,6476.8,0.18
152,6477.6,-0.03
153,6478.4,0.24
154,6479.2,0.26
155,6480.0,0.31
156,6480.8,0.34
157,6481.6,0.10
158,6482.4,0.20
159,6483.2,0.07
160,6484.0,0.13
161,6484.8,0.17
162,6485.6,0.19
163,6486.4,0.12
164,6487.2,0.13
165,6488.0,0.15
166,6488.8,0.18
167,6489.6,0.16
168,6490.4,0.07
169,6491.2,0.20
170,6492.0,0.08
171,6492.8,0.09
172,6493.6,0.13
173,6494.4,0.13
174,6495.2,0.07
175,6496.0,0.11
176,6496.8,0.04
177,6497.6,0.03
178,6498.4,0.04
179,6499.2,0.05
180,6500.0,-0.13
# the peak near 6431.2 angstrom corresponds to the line C III] 1909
